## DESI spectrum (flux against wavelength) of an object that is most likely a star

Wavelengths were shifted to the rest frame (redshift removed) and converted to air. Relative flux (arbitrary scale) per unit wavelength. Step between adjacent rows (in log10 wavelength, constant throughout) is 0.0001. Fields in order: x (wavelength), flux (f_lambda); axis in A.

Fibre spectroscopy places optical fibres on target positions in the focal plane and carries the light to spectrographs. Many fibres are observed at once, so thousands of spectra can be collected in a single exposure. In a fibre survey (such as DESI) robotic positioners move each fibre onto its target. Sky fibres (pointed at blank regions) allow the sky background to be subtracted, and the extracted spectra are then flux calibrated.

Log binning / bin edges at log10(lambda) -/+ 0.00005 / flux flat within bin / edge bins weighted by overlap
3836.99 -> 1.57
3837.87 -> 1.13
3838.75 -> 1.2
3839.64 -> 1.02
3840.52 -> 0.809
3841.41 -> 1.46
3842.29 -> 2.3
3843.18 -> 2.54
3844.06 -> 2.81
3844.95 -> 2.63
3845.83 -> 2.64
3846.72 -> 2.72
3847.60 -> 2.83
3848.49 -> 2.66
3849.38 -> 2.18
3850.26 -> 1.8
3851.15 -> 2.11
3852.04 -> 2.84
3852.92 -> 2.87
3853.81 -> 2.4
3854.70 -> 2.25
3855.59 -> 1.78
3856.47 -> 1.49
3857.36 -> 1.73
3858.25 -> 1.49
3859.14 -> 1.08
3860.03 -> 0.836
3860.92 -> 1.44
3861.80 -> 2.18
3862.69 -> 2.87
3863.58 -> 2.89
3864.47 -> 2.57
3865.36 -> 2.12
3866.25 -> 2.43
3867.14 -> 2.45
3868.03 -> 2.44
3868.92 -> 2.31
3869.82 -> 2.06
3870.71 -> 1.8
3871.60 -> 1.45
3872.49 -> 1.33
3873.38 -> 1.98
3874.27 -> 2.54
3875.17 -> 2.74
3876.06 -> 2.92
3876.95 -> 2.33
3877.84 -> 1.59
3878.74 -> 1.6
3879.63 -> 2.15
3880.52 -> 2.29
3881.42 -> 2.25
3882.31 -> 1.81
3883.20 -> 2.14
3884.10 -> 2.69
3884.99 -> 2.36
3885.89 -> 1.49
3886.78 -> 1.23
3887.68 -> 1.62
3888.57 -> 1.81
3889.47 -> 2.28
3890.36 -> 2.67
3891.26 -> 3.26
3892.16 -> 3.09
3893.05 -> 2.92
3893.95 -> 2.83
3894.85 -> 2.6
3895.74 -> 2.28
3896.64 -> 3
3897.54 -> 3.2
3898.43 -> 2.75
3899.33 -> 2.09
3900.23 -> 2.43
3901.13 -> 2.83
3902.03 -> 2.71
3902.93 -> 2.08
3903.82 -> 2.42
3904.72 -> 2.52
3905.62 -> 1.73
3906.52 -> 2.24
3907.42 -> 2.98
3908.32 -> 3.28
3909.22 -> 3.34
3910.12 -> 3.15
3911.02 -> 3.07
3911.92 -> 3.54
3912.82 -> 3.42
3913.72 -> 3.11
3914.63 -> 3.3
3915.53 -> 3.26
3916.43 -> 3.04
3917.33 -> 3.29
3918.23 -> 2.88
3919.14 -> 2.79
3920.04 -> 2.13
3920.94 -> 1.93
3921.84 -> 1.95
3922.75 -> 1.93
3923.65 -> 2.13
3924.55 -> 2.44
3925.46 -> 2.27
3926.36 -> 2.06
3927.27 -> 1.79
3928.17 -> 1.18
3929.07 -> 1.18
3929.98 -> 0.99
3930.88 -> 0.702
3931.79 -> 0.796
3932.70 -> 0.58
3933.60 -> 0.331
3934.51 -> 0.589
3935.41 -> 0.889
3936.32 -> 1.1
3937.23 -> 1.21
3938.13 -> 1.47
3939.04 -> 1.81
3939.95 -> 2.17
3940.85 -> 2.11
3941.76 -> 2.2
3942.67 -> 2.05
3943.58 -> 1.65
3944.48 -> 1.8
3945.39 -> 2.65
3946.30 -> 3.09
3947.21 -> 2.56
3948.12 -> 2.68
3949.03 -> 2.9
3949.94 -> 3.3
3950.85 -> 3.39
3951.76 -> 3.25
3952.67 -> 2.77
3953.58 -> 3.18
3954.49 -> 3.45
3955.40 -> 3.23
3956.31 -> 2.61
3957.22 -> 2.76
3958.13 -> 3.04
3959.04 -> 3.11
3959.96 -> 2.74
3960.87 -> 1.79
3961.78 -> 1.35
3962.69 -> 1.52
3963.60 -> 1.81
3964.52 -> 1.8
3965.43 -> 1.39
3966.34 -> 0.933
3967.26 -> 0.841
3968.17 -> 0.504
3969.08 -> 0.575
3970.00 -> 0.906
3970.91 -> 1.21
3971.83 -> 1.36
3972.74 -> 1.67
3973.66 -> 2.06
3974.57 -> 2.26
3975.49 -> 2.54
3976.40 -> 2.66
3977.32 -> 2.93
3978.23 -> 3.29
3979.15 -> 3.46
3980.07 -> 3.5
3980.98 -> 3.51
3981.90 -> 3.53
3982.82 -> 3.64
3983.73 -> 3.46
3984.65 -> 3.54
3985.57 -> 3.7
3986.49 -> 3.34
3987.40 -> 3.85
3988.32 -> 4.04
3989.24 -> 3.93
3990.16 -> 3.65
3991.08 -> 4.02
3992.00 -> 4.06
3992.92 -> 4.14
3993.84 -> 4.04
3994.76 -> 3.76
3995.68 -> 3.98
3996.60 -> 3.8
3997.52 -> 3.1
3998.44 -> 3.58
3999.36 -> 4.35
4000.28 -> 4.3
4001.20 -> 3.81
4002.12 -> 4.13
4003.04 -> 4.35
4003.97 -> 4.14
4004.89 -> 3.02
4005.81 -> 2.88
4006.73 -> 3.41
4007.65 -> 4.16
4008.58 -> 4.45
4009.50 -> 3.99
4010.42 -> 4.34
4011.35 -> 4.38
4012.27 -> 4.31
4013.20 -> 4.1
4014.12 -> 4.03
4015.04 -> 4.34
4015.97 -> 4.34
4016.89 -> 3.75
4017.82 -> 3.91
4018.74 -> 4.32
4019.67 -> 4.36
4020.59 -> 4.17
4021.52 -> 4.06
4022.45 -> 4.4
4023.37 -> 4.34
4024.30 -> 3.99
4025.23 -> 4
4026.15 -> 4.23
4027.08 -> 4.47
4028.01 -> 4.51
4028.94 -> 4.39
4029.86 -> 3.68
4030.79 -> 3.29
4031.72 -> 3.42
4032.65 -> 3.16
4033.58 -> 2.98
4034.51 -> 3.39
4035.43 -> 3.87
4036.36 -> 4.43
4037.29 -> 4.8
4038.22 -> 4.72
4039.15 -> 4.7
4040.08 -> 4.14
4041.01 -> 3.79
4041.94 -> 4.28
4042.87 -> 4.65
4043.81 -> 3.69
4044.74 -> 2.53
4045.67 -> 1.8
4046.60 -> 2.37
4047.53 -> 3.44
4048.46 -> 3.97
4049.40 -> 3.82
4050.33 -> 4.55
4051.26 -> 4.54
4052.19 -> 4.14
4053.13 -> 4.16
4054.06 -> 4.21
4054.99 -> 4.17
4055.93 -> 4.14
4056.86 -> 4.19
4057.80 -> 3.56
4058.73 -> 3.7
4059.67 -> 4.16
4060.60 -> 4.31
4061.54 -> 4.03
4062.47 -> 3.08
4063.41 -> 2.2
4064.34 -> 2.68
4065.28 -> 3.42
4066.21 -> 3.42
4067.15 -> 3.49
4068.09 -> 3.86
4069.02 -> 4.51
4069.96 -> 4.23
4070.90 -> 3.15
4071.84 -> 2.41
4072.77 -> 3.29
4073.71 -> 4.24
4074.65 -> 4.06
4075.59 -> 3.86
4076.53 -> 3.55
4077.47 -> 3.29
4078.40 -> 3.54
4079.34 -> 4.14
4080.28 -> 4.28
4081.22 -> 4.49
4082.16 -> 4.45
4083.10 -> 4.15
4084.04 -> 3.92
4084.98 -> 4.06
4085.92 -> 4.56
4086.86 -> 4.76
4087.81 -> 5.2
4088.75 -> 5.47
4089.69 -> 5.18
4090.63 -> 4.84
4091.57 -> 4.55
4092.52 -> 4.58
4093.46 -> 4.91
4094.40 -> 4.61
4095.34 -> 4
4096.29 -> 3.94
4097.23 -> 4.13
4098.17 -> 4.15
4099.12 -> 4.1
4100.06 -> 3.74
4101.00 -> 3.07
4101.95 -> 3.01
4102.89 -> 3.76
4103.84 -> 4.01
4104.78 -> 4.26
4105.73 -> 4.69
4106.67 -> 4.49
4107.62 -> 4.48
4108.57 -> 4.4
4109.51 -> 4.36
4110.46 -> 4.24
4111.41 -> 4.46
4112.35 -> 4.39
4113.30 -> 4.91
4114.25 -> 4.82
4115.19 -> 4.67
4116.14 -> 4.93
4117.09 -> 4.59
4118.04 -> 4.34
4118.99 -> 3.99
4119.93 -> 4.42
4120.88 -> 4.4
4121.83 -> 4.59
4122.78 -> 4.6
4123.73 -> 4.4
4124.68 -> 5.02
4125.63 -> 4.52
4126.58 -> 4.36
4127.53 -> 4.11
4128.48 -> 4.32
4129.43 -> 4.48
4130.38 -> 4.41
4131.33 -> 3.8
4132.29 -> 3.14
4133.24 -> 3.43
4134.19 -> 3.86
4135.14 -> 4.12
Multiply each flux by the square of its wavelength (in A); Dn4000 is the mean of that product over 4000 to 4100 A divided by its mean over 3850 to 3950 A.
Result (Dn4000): 1.95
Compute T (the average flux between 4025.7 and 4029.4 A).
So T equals 4.4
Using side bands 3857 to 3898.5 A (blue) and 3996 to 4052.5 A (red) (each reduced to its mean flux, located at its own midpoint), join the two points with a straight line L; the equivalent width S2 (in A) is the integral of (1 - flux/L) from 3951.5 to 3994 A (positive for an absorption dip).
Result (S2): 8.4 A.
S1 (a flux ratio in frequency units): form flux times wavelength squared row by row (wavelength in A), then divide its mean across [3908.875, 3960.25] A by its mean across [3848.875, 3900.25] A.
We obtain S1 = 1.08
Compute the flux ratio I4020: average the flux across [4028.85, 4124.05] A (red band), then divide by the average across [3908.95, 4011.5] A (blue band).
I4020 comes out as 1.51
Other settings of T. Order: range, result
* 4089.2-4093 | 4.79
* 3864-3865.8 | 2.35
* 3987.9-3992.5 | 3.94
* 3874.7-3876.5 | 2.82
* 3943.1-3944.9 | 1.73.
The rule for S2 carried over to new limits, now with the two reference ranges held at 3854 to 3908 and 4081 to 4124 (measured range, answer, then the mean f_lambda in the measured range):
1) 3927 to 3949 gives 9.54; 1.59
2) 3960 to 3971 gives 6.39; 1.28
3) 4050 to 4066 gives 0.51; 3.83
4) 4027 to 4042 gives -1.02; 3.98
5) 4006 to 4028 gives -3.72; 4.16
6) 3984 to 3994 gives -1.67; 3.83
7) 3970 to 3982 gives 2.45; 2.52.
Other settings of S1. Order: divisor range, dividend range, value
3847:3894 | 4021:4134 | 2.08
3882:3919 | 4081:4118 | 1.82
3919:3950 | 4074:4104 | 2.54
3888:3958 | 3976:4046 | 1.70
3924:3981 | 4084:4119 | 2.34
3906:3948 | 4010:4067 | 1.93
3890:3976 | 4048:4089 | 1.88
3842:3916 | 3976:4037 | 1.72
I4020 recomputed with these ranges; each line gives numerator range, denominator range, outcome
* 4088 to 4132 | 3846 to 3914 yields 1.86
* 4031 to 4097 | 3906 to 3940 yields 1.87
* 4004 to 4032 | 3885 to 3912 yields 1.58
